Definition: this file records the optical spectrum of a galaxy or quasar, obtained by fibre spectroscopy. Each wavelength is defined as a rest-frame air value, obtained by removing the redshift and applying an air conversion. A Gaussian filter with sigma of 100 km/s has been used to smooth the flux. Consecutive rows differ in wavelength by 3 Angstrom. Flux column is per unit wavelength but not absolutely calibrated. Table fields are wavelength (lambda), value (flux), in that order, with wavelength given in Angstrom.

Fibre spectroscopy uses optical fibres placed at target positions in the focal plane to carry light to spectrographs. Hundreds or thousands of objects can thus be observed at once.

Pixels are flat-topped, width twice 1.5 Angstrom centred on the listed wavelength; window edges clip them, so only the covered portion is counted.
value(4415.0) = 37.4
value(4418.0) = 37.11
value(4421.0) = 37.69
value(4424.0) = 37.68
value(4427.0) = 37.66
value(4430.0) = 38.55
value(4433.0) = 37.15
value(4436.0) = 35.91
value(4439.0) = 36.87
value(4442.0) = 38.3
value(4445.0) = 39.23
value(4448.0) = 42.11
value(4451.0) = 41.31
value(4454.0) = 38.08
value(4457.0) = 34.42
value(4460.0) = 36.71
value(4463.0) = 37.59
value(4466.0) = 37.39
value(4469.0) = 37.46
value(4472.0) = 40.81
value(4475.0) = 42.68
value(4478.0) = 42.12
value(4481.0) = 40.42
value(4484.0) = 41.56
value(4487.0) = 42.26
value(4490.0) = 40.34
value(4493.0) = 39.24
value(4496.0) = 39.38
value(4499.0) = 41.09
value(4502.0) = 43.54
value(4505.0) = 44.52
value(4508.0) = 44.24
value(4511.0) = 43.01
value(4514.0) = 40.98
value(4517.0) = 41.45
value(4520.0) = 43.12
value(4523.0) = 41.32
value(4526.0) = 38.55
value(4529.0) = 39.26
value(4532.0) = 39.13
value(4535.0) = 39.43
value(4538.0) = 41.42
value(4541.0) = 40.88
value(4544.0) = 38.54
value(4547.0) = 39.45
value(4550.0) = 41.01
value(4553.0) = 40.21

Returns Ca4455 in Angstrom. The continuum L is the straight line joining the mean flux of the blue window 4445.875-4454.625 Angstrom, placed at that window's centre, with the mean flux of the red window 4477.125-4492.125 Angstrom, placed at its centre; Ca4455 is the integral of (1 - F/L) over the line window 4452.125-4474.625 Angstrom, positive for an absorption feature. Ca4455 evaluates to 1.7 Angstrom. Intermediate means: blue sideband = 40.7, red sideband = 41.2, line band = 37.8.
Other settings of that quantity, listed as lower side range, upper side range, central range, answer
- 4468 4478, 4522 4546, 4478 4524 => -1.7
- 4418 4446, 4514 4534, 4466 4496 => -1.1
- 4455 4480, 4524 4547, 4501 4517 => -1.6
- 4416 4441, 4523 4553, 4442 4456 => -0.7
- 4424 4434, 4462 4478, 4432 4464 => 0.5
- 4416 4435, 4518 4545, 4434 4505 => -1.7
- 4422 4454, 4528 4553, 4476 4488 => -0.8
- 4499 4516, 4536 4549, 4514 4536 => 0.6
